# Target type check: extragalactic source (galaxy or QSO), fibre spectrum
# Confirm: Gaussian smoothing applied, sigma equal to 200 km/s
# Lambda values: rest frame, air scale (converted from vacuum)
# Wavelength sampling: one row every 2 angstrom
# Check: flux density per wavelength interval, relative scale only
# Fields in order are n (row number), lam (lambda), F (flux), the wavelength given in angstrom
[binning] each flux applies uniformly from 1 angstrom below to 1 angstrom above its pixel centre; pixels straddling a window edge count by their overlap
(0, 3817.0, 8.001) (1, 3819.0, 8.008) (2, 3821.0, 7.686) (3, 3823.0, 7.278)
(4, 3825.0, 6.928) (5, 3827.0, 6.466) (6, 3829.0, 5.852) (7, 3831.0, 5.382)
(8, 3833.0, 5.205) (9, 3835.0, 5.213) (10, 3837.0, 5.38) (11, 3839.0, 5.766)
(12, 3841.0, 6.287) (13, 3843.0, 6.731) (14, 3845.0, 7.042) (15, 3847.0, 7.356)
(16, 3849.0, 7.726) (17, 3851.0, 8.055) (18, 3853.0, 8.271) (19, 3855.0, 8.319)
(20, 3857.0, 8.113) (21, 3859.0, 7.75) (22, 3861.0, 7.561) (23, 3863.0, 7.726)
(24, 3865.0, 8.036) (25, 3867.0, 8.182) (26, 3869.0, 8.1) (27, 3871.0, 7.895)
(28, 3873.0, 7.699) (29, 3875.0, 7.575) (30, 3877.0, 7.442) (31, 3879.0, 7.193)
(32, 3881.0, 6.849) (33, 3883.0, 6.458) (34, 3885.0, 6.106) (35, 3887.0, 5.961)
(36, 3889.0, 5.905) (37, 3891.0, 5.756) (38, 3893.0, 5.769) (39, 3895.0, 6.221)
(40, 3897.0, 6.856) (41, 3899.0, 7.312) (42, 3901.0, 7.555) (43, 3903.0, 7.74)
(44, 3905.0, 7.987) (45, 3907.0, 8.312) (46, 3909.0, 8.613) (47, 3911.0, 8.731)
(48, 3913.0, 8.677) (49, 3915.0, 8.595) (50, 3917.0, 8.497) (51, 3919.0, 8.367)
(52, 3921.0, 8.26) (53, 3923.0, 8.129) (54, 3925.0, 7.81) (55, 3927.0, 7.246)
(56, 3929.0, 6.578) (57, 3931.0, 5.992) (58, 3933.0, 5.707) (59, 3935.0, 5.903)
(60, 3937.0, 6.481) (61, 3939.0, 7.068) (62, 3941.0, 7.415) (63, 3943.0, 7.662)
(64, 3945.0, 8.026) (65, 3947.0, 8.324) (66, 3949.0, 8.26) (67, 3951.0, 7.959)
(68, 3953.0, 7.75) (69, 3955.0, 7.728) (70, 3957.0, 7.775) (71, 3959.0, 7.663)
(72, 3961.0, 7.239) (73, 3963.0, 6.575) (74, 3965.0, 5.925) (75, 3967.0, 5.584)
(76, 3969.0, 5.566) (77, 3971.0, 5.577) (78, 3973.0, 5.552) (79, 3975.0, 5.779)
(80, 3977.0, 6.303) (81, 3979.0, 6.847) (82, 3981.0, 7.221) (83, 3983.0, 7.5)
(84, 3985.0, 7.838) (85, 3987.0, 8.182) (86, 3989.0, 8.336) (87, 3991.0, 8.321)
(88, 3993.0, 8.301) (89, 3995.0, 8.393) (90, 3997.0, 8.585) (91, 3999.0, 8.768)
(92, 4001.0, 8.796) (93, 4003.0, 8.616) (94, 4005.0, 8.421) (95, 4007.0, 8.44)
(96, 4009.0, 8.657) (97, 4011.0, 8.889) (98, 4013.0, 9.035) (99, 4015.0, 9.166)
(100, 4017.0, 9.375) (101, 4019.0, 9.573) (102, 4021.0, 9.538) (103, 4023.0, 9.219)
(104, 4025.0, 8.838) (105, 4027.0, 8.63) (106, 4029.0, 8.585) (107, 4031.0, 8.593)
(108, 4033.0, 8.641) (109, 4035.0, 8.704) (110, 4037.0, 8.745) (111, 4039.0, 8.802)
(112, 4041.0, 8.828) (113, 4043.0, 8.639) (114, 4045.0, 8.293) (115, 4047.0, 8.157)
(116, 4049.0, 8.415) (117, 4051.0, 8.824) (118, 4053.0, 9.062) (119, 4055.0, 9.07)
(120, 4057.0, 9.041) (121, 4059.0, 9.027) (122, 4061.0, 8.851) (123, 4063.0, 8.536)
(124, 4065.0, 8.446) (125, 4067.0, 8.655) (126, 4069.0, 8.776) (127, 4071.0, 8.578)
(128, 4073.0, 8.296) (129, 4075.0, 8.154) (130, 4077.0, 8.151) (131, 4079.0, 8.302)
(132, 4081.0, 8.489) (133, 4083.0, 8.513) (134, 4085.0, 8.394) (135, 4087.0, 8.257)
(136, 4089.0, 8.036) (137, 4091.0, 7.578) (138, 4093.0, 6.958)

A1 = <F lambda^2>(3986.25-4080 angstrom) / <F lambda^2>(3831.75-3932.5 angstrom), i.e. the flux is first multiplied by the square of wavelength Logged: 1.29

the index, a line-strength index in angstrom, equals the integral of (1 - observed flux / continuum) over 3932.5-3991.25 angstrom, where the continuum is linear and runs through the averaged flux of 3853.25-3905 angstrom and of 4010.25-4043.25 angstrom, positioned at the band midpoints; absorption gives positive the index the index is 8.04 angstrom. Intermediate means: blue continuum 7.23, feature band 7.06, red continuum 8.94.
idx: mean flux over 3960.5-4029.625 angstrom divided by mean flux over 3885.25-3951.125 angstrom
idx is 1.07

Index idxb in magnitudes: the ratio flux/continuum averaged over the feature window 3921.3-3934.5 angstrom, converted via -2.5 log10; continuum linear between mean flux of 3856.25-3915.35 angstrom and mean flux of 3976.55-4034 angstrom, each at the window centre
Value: 0.124 mag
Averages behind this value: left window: 7.41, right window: 8.49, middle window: 6.94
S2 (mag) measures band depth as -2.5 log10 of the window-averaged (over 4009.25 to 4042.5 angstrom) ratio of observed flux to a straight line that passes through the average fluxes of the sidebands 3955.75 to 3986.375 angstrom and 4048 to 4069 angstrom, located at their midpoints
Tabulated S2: -0.124 mag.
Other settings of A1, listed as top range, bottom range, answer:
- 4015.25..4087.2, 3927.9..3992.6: 1.29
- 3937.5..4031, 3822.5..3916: 1.17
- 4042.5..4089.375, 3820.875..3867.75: 1.37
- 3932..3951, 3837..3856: 1.06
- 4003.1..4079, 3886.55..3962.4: 1.25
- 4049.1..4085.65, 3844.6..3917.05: 1.26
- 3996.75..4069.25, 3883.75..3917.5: 1.29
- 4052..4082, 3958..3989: 1.35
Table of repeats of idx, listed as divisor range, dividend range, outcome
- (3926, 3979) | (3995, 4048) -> 1.29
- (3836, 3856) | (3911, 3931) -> 1.12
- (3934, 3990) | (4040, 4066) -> 1.23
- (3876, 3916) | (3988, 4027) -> 1.22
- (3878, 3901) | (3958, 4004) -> 1.13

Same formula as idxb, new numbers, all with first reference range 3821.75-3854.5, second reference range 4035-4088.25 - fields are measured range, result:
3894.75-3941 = -0.033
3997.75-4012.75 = -0.076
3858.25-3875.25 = -0.148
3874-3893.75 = 0.078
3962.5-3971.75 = 0.311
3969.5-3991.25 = 0.133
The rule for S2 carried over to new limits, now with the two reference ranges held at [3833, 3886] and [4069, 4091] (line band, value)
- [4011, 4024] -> -0.16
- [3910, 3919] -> -0.15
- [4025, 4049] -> -0.07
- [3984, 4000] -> -0.06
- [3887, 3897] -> 0.22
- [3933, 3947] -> 0.08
